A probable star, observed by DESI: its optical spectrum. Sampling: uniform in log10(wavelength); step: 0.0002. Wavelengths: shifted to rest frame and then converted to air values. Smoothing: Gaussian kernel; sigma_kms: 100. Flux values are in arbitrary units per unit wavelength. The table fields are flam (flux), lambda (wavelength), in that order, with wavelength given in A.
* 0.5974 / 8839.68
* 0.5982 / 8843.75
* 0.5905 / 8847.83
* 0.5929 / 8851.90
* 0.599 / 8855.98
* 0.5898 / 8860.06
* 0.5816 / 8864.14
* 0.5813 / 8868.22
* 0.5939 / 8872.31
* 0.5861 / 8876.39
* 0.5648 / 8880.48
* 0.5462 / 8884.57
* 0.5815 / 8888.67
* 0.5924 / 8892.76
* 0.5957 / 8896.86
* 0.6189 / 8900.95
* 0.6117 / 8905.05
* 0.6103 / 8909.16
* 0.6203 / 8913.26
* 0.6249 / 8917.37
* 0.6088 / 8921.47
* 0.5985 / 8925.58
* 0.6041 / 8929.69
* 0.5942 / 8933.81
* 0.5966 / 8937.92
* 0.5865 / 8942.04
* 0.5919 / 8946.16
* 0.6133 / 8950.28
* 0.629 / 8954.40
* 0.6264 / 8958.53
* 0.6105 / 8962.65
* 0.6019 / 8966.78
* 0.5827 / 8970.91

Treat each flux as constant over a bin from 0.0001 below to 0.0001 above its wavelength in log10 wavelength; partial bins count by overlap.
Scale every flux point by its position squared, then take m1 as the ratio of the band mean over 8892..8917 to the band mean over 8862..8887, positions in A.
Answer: 1.07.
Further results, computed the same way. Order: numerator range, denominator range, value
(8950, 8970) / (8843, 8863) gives 1.06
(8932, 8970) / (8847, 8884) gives 1.05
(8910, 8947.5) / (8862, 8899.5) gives 1.05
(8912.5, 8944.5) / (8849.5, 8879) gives 1.04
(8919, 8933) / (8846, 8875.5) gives 1.04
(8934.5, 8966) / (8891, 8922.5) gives 1.00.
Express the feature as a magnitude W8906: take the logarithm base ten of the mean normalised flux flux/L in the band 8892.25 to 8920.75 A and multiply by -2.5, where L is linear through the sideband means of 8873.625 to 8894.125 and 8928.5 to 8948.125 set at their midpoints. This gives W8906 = -0.05 mag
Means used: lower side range 0.574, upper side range 0.594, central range 0.612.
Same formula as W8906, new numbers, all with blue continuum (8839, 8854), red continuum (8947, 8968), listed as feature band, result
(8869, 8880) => 0.026 mag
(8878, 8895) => 0.056 mag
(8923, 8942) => 0.024 mag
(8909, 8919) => -0.022 mag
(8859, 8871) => 0.025 mag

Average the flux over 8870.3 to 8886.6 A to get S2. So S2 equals 0.573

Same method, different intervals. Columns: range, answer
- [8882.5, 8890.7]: 0.563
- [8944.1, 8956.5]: 0.611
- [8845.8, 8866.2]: 0.591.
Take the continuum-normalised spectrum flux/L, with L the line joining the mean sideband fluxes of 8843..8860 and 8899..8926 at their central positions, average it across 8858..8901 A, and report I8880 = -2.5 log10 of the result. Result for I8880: 0.04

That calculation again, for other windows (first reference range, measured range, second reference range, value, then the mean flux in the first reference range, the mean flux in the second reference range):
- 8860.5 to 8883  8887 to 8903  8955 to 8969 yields -0.01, 0.582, 0.614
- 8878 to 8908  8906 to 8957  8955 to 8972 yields -0.01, 0.588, 0.609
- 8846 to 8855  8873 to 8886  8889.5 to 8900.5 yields 0.05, 0.593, 0.597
